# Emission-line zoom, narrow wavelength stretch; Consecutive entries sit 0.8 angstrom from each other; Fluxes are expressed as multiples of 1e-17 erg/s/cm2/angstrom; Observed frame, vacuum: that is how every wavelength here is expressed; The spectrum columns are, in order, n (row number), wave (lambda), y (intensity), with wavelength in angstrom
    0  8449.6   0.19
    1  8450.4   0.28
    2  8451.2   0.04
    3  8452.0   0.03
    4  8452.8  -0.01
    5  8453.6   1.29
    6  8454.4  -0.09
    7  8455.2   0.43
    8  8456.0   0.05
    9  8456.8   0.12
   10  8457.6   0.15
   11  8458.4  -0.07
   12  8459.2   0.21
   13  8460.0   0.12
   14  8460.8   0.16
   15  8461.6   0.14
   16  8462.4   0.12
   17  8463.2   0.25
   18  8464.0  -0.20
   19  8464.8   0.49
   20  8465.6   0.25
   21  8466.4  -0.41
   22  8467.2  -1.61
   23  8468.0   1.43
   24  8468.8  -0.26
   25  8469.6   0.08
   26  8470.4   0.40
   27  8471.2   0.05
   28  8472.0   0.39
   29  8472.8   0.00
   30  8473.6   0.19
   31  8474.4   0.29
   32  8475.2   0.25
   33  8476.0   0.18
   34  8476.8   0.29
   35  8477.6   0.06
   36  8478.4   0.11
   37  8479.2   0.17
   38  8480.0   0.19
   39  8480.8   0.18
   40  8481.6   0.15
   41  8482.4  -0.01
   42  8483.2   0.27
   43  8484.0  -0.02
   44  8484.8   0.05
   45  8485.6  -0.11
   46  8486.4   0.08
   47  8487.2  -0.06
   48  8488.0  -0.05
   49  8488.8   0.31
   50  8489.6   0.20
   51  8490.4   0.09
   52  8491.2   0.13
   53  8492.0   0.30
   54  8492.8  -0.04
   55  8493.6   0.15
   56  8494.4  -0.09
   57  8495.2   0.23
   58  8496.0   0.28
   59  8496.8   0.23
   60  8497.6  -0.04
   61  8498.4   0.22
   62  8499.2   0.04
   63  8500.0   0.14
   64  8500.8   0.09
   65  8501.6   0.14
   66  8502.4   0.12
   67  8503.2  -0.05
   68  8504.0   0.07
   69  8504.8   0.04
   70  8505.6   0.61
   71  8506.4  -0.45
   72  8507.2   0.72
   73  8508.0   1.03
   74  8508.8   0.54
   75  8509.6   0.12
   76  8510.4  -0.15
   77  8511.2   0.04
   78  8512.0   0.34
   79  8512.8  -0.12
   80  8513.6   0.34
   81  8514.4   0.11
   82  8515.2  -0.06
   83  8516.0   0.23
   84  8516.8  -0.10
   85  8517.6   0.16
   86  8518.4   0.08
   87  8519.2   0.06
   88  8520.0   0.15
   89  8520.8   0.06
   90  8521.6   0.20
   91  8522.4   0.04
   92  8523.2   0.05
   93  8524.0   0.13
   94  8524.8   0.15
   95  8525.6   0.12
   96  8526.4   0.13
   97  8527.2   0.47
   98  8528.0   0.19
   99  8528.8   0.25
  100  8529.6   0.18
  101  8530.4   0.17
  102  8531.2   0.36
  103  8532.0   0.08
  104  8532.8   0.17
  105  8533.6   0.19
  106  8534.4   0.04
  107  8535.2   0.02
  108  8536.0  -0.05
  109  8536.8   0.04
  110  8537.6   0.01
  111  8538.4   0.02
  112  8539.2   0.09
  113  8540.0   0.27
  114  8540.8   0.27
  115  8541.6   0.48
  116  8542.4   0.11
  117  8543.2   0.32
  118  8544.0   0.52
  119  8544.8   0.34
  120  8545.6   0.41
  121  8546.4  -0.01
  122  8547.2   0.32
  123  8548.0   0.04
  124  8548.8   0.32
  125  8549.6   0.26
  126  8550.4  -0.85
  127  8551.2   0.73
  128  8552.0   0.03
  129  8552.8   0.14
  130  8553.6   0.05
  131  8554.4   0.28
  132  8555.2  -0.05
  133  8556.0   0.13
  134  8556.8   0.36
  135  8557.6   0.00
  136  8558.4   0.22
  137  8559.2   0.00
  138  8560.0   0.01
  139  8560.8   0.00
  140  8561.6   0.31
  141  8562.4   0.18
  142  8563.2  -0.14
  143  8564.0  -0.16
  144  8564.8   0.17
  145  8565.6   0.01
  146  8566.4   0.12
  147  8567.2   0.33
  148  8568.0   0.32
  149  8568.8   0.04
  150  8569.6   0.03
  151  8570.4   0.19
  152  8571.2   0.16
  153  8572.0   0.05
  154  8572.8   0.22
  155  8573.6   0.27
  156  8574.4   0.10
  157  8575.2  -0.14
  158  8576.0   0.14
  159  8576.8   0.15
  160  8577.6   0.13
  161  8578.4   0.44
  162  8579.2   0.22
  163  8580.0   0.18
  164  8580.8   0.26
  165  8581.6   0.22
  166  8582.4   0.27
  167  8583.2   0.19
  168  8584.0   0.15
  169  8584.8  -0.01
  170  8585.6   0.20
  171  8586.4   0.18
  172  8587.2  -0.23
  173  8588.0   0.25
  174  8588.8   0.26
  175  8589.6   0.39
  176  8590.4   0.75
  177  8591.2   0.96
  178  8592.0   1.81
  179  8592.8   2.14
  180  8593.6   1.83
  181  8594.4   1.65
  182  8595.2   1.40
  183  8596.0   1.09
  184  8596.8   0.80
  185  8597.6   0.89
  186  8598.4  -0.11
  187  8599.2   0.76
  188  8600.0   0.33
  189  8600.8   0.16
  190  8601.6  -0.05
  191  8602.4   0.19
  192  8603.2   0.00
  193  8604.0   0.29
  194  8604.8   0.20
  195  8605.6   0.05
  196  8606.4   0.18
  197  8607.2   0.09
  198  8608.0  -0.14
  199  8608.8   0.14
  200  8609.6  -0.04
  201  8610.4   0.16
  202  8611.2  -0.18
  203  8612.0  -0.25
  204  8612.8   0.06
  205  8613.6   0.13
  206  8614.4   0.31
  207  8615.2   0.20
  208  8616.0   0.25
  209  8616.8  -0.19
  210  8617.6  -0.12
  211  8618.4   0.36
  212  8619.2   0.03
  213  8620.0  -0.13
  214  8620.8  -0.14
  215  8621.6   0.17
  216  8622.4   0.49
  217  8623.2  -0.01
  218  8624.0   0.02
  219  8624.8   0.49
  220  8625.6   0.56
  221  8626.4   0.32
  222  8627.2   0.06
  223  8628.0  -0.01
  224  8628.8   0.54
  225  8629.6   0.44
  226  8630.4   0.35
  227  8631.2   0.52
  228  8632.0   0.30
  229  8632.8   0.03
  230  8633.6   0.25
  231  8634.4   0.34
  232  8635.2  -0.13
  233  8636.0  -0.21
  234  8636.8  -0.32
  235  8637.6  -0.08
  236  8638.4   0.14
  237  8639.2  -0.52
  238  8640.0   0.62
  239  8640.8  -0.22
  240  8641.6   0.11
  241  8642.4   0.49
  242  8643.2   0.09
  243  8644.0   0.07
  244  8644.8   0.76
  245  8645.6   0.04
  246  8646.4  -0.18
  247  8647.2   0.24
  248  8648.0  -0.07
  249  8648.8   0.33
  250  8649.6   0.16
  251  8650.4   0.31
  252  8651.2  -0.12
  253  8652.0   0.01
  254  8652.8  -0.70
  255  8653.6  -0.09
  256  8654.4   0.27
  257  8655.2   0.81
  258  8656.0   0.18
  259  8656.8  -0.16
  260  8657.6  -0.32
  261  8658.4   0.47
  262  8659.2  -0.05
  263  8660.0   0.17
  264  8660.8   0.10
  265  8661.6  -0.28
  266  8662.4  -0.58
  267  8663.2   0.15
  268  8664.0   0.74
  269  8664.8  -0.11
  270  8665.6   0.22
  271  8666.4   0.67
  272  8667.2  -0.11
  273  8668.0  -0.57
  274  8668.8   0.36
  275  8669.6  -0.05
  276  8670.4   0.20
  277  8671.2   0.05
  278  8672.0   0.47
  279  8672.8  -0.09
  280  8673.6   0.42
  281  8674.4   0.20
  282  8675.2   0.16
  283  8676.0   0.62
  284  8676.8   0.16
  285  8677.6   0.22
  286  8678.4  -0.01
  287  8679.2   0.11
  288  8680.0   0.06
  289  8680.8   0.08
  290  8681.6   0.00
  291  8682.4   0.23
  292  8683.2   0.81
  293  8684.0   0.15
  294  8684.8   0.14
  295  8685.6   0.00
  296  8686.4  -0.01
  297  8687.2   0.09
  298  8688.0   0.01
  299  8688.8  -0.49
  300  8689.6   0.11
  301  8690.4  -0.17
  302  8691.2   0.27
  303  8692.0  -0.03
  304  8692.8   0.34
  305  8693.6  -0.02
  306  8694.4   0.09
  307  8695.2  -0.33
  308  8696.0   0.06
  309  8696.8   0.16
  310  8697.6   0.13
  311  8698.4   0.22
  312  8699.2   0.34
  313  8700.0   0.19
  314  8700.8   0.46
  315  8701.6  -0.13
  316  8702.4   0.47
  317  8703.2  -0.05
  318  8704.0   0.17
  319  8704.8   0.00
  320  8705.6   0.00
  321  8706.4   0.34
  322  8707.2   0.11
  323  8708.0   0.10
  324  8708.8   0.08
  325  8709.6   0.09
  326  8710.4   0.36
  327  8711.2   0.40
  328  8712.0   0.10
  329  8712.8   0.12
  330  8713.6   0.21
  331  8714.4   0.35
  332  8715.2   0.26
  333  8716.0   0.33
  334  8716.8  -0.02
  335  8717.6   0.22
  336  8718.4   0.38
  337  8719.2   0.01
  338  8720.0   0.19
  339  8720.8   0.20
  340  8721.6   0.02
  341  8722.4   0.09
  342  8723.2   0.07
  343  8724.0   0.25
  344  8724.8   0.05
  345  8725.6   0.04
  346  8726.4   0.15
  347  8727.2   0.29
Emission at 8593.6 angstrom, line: H-beta 4861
